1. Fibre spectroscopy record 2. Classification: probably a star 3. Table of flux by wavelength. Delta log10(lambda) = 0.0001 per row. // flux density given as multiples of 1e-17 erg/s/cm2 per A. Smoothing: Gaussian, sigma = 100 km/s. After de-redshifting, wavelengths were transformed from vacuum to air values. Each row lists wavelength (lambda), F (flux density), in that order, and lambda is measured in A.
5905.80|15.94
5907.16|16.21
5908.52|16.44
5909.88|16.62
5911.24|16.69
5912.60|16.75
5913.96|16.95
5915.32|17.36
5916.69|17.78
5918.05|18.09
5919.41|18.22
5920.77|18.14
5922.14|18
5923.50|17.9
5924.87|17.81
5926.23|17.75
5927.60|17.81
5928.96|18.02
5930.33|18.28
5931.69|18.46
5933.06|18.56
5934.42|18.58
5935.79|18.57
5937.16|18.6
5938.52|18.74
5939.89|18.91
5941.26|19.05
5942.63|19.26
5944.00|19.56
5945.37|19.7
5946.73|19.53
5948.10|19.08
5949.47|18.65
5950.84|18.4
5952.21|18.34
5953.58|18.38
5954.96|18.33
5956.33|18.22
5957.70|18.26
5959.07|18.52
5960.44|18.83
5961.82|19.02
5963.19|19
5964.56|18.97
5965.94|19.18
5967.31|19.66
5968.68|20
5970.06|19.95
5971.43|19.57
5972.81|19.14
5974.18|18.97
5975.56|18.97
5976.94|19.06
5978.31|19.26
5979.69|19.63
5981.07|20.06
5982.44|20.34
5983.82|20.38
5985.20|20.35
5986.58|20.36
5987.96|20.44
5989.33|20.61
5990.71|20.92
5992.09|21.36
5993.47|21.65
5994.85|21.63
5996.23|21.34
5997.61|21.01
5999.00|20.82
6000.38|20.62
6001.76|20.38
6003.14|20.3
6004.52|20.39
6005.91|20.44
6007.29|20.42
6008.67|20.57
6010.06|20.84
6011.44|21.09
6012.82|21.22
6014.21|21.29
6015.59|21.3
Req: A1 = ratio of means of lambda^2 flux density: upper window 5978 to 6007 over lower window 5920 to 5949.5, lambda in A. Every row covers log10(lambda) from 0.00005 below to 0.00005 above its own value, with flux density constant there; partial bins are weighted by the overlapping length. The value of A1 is 1.1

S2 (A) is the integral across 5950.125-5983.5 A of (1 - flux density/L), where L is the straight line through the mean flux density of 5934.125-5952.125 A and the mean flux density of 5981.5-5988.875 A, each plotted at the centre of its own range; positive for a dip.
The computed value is 1.1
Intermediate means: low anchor 19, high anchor 20.4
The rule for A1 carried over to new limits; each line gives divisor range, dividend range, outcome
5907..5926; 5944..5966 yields 1.09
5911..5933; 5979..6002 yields 1.19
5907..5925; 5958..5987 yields 1.14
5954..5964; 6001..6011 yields 1.12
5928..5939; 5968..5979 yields 1.06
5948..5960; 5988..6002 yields 1.16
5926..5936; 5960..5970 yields 1.07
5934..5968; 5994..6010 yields 1.12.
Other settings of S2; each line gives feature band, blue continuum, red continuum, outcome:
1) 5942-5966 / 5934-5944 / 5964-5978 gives 0.3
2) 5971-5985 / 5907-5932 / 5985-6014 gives 0.3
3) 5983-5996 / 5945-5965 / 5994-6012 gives -0.4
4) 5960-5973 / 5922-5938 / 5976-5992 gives 0.1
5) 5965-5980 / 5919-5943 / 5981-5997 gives 0.5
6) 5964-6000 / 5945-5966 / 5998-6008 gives -0.8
